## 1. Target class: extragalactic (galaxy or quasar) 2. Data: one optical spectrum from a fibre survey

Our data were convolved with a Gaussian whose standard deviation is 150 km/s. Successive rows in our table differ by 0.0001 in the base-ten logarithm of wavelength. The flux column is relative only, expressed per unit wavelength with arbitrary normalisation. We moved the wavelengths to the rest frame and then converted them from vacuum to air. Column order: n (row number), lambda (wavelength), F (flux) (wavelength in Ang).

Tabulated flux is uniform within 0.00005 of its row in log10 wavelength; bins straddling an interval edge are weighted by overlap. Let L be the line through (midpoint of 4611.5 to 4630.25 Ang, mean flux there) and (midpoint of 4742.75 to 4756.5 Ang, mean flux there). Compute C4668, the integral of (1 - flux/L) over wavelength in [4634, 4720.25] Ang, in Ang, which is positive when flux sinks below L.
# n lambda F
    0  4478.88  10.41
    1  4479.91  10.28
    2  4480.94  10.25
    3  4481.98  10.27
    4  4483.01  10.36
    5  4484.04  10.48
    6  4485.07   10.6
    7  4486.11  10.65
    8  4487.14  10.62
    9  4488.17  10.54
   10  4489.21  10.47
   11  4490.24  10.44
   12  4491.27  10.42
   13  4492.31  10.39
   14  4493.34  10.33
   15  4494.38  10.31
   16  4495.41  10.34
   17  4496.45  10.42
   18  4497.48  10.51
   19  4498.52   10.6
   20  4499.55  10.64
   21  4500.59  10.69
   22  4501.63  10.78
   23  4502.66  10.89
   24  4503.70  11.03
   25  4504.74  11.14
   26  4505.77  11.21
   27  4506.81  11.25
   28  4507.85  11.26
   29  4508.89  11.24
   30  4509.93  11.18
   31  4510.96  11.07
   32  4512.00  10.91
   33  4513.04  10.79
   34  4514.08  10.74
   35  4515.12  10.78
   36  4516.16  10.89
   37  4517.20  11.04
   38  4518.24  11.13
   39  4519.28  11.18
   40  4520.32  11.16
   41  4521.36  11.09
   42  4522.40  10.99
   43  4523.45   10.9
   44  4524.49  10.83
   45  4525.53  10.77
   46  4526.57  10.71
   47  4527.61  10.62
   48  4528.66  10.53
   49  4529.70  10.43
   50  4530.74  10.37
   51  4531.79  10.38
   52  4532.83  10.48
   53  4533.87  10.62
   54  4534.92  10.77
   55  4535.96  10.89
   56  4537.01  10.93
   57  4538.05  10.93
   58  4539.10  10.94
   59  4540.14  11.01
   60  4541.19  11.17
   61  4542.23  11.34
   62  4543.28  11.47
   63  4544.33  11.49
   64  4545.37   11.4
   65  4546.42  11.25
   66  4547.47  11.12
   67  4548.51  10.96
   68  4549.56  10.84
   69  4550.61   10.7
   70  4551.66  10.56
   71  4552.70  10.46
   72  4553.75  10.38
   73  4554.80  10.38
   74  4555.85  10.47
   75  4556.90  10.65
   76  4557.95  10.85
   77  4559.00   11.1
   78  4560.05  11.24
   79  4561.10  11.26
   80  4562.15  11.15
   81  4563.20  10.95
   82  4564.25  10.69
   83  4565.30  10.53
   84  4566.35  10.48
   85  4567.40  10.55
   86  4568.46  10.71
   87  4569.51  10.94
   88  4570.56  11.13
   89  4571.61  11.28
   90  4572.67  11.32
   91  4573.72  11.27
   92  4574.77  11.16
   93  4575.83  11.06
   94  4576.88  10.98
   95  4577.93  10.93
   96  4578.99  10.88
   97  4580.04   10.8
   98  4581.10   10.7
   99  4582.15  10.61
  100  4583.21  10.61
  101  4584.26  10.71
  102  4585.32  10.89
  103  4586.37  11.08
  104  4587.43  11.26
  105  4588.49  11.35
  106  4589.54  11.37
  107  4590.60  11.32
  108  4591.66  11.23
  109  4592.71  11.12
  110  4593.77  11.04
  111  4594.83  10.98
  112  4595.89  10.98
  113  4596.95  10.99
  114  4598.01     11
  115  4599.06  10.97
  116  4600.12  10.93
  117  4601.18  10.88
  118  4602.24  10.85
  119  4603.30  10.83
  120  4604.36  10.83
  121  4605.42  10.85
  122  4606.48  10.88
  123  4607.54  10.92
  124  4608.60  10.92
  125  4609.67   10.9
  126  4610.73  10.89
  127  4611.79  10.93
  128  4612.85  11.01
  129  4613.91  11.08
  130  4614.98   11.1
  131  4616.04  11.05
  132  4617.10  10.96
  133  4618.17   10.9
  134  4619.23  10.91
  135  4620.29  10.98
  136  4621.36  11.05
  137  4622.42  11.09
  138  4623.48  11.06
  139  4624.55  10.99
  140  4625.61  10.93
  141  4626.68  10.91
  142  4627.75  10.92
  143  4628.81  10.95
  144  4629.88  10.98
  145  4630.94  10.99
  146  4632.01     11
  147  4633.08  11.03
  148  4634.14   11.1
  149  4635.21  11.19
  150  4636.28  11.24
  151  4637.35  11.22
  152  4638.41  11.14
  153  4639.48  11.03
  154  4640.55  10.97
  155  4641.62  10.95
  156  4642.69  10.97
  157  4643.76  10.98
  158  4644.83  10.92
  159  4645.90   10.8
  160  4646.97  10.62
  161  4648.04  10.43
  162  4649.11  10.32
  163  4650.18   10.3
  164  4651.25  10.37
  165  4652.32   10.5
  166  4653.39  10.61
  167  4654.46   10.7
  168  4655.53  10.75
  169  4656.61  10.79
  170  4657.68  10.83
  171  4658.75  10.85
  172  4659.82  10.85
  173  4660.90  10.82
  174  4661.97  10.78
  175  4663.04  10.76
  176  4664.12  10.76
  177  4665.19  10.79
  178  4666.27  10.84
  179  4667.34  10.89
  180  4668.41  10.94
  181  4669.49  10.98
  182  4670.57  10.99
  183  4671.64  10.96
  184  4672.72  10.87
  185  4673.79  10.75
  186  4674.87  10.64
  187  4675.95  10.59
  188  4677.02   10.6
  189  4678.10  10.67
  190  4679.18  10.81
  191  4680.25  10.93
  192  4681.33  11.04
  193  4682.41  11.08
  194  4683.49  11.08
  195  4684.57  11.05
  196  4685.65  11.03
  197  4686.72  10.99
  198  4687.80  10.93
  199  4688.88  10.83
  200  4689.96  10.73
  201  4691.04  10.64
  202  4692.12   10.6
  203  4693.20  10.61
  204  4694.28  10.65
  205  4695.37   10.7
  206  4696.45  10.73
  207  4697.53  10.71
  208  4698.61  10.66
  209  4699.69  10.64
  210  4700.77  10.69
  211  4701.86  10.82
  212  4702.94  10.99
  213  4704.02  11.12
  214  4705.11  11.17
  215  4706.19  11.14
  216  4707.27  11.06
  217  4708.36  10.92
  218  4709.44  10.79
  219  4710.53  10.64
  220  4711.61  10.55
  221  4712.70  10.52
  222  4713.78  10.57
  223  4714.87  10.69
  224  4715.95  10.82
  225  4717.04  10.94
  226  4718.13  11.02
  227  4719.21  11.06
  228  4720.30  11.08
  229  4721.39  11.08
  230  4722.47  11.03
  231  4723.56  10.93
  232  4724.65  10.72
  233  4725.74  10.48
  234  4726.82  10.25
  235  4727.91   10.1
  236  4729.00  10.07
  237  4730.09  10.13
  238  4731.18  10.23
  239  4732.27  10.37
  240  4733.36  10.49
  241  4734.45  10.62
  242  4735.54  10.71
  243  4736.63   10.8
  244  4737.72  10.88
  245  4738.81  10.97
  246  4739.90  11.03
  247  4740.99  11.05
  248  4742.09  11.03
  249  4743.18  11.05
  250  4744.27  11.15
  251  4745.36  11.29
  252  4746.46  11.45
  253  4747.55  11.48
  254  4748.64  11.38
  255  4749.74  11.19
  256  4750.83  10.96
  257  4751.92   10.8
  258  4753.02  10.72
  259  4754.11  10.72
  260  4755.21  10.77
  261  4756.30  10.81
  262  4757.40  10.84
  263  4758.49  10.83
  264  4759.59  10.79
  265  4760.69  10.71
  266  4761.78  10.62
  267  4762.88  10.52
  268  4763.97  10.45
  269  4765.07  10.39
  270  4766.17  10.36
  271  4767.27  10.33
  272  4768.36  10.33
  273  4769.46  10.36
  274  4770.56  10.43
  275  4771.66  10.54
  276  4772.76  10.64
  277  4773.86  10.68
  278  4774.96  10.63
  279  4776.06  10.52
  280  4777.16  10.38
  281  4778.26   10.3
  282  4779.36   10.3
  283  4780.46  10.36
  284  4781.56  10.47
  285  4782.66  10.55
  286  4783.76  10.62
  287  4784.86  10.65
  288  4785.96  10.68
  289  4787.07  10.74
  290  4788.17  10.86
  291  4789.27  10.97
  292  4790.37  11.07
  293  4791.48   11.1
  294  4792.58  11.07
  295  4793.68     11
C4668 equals 1.6 Ang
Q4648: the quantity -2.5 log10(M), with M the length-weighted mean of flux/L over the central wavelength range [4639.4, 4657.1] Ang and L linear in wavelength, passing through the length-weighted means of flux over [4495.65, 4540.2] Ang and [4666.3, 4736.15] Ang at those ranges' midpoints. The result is 0.01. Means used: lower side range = 10.8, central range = 10.7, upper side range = 10.8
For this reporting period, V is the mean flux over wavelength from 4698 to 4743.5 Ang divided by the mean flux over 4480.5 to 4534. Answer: 1.0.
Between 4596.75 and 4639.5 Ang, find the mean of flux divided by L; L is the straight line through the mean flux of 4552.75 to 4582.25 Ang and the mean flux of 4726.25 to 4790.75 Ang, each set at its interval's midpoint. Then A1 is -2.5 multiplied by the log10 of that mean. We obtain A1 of -0.02 mag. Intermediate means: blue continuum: 10.9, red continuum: 10.7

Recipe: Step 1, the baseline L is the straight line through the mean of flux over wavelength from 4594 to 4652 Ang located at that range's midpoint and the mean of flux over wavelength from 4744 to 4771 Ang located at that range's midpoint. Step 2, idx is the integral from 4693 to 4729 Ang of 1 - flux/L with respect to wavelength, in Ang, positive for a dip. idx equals 0.2 Ang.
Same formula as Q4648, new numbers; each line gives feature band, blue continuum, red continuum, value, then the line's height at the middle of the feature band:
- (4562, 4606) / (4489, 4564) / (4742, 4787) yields -0.015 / 10.8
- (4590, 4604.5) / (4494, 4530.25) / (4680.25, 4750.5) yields -0.015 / 10.8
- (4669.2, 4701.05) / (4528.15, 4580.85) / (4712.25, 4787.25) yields -0.005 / 10.8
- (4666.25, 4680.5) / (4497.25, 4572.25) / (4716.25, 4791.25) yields -0.004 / 10.8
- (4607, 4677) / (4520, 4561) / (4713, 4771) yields -0.008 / 10.8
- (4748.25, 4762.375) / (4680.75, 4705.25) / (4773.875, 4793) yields -0.013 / 10.7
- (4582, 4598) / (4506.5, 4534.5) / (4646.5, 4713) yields -0.021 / 10.8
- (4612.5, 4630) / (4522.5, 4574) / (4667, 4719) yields -0.014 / 10.8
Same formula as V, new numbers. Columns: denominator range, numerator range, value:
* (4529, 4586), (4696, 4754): 1.00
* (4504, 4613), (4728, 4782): 0.98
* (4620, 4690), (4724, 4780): 0.98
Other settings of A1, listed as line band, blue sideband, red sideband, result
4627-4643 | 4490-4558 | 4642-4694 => -0.02 mag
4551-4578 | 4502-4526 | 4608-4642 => 0.01 mag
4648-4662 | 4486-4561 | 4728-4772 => 0.01 mag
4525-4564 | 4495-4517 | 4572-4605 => 0.01 mag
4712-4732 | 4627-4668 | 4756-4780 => 0.00 mag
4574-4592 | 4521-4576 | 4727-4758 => -0.01 mag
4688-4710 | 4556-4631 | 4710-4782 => 0.00 mag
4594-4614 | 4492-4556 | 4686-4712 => -0.01 mag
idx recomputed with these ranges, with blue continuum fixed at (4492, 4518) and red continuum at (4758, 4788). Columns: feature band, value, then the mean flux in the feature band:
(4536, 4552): -0.43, 11.1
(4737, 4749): -0.67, 11.2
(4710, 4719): -0.12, 10.7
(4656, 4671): -0.28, 10.8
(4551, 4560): 0.11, 10.6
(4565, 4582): -0.27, 10.9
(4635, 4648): -0.37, 11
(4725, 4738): 0.19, 10.4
